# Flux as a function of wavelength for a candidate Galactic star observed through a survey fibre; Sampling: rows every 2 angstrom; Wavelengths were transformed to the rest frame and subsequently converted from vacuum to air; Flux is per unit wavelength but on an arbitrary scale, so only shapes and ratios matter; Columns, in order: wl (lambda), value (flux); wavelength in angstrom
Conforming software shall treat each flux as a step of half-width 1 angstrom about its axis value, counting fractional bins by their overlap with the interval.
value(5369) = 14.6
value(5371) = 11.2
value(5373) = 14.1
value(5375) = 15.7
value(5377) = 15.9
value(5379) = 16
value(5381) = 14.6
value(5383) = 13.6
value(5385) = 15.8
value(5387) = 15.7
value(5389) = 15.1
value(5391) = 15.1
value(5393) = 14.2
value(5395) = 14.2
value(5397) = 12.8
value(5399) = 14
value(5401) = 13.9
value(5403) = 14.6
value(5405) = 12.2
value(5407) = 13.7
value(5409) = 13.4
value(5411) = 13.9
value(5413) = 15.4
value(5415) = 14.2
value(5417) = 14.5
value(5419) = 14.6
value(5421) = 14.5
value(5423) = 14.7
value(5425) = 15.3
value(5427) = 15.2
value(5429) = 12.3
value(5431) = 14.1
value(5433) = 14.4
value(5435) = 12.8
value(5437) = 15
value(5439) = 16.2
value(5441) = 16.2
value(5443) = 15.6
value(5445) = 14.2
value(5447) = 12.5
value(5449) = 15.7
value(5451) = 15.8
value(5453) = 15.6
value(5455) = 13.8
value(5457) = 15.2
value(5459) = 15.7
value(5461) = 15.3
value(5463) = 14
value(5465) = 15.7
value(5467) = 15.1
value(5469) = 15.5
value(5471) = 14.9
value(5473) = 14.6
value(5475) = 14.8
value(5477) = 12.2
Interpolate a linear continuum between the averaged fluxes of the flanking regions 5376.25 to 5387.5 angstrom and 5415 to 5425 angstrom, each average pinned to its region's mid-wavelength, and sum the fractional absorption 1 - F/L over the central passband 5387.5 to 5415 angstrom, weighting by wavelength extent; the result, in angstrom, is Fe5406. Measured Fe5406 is 1.55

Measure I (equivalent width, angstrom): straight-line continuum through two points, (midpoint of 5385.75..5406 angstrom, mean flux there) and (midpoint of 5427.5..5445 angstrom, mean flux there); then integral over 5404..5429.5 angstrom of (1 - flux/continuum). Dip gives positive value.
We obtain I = 0.4 angstrom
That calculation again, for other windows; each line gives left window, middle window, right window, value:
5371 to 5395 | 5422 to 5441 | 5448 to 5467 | 0.7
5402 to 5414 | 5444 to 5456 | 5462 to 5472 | 0.1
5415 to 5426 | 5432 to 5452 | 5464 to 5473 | 0.1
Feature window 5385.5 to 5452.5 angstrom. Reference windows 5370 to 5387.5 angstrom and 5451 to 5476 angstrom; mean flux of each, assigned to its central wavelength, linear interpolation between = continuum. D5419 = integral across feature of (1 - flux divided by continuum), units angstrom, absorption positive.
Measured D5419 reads 1.9 angstrom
